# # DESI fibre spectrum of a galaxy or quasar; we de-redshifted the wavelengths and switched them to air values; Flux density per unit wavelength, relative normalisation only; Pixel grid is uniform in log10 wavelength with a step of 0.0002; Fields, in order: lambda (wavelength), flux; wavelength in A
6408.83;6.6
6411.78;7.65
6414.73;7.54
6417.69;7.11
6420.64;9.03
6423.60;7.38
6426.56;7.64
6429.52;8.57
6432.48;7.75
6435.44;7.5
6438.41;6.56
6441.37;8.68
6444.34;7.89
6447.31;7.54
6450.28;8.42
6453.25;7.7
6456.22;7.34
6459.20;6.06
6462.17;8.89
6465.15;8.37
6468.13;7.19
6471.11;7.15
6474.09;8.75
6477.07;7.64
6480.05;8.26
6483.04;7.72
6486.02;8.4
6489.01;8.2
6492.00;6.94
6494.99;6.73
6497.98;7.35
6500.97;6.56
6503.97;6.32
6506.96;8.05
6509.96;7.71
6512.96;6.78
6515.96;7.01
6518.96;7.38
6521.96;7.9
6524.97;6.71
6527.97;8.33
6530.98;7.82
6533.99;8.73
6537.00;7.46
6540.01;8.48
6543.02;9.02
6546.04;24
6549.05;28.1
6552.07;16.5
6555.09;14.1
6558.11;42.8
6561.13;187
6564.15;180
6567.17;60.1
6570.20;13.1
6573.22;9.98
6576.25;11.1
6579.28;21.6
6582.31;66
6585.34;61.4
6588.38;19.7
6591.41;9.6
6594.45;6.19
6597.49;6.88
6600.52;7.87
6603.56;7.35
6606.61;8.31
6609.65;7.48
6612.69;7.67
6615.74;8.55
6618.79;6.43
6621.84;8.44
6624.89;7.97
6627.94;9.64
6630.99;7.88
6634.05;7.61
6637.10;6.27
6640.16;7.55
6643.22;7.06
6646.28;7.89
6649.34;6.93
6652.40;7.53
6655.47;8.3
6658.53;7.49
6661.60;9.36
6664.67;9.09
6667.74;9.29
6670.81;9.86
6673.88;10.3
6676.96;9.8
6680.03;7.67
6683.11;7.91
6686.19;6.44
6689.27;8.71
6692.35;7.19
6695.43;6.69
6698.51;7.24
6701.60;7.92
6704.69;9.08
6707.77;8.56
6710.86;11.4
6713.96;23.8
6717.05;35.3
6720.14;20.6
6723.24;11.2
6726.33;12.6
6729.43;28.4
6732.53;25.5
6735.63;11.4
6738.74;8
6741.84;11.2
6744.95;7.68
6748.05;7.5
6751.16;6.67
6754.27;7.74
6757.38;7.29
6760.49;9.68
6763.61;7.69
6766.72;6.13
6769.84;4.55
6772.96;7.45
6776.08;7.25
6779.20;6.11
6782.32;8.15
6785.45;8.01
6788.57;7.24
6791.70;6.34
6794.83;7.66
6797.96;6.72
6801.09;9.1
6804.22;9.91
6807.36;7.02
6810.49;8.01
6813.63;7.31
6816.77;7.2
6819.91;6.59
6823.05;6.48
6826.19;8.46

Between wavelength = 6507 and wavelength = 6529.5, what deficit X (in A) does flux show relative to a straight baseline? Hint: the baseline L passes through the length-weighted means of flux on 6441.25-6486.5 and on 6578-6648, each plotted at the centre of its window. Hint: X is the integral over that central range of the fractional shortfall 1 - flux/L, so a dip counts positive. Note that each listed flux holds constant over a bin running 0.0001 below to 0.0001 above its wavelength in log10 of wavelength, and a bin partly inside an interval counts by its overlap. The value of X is 5.7 A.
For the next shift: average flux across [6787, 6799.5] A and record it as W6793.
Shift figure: 6.99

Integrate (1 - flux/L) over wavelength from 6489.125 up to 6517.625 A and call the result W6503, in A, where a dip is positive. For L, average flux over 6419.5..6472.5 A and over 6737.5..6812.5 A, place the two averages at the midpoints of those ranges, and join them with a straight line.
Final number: 2.3 A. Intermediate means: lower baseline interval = 7.75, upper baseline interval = 7.63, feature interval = 7.11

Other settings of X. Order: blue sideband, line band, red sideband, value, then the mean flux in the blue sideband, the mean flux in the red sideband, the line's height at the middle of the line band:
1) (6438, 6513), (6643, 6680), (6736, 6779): -4.6 A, 7.61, 7.66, 7.64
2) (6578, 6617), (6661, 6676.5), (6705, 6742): 7.1 A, 18.4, 17.3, 17.8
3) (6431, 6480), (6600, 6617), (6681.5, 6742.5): 5.0 A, 7.73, 13.5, 11.2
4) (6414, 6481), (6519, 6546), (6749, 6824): -4.3 A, 7.78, 7.35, 7.67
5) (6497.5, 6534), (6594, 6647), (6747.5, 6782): -2.7 A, 7.38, 7.12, 7.27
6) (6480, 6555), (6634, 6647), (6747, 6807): 2.1 A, 9.58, 7.42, 8.56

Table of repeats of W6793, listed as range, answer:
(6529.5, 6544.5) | 8.3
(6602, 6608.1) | 7.82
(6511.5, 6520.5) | 7.07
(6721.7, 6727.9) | 12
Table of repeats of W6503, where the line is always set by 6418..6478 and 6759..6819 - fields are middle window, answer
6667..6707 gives -4.0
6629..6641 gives 0.3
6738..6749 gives -1.8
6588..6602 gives -3.0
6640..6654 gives 0.4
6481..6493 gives -0.2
